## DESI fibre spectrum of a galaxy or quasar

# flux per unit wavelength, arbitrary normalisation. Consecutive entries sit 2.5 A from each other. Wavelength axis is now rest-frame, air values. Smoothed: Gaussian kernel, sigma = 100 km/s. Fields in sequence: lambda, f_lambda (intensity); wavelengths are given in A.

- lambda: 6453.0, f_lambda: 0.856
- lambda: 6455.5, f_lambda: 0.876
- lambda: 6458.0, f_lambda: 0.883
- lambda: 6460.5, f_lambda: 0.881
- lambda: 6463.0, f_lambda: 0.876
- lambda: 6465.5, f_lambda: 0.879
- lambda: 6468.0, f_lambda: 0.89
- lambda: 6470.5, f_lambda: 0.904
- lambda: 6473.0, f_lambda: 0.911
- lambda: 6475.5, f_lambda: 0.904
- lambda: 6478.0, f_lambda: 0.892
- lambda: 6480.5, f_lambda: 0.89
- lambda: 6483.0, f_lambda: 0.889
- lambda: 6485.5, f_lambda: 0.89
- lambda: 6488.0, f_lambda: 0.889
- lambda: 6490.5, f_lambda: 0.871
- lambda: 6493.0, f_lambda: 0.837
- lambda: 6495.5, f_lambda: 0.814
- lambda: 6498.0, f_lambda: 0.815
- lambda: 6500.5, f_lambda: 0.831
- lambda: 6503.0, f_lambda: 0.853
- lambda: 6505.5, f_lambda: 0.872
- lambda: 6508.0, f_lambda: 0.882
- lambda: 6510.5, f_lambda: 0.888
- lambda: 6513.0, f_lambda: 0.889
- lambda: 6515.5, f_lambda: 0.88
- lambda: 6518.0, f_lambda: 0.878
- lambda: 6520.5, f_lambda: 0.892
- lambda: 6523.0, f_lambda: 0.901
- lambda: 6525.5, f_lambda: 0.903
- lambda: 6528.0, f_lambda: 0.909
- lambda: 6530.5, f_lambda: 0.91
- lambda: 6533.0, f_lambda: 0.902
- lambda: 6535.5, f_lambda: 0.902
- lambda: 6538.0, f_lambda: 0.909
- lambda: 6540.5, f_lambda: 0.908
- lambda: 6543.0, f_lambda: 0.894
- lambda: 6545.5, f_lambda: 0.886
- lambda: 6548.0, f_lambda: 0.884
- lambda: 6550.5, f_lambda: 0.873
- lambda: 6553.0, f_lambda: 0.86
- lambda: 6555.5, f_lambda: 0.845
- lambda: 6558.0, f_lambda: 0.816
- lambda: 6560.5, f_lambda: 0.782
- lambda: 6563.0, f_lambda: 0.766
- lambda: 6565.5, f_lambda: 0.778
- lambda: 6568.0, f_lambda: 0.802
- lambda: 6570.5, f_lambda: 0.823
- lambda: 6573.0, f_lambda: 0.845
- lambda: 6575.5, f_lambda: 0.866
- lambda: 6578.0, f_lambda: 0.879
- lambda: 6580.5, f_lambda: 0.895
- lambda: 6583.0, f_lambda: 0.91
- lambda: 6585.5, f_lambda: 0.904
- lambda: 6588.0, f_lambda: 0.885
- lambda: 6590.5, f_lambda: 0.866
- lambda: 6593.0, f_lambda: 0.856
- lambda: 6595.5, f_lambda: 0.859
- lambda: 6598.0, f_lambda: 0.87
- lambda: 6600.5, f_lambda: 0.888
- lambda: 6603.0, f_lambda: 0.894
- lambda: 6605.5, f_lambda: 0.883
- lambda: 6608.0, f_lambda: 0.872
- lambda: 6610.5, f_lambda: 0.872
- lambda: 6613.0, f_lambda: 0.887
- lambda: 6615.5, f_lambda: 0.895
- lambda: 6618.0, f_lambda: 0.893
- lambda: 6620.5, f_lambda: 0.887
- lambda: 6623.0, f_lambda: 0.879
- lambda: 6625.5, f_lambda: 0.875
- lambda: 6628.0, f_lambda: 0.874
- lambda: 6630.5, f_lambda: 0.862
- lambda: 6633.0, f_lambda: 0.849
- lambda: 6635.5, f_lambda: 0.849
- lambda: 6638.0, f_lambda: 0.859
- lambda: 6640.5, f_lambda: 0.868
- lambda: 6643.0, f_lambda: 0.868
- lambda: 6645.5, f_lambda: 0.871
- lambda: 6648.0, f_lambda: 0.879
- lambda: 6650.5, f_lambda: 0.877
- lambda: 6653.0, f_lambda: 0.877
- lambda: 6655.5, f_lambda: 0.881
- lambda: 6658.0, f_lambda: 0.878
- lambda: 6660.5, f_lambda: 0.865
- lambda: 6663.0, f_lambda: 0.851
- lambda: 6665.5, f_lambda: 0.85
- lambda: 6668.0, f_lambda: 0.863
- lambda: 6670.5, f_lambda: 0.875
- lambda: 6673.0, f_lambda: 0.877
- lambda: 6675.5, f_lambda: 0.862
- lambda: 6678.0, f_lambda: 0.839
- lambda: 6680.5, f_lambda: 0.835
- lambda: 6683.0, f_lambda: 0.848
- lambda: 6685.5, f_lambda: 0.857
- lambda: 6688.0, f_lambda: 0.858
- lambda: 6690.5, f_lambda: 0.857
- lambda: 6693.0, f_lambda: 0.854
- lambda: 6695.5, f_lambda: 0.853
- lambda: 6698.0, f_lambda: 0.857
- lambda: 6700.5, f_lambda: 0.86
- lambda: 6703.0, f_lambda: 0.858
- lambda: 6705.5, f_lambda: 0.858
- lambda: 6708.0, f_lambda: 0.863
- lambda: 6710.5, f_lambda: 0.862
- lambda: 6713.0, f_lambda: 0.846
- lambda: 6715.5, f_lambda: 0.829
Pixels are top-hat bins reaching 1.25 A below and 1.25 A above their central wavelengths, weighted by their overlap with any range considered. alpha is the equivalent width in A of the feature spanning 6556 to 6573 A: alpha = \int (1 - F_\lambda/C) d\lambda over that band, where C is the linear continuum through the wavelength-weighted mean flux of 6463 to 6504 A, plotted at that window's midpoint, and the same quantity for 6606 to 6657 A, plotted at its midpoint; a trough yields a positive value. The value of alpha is 1.42 A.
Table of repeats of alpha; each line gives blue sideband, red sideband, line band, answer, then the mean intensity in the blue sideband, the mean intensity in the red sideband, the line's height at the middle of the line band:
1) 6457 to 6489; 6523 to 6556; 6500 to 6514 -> 0.3 A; 0.891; 0.893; 0.892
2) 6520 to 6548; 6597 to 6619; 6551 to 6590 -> 2.1 A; 0.901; 0.884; 0.892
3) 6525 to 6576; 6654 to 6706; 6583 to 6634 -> -1.1 A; 0.859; 0.859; 0.859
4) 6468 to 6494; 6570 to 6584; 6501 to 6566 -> 0.5 A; 0.888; 0.871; 0.879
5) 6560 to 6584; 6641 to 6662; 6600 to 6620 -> -0.7 A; 0.835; 0.874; 0.854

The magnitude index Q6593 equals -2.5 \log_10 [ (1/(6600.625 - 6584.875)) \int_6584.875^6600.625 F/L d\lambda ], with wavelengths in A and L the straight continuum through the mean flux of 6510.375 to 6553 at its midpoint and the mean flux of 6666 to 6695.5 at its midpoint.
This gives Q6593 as 0.01 mag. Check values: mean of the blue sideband 0.894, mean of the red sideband 0.856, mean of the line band 0.873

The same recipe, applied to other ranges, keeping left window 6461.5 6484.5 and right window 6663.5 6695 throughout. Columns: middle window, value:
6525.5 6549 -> -0.024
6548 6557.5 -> 0.024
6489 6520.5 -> 0.033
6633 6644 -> 0.005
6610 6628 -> -0.021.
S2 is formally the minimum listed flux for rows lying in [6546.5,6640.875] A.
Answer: 0.766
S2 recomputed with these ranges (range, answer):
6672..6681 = 0.835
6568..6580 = 0.802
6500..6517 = 0.831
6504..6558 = 0.816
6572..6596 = 0.845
